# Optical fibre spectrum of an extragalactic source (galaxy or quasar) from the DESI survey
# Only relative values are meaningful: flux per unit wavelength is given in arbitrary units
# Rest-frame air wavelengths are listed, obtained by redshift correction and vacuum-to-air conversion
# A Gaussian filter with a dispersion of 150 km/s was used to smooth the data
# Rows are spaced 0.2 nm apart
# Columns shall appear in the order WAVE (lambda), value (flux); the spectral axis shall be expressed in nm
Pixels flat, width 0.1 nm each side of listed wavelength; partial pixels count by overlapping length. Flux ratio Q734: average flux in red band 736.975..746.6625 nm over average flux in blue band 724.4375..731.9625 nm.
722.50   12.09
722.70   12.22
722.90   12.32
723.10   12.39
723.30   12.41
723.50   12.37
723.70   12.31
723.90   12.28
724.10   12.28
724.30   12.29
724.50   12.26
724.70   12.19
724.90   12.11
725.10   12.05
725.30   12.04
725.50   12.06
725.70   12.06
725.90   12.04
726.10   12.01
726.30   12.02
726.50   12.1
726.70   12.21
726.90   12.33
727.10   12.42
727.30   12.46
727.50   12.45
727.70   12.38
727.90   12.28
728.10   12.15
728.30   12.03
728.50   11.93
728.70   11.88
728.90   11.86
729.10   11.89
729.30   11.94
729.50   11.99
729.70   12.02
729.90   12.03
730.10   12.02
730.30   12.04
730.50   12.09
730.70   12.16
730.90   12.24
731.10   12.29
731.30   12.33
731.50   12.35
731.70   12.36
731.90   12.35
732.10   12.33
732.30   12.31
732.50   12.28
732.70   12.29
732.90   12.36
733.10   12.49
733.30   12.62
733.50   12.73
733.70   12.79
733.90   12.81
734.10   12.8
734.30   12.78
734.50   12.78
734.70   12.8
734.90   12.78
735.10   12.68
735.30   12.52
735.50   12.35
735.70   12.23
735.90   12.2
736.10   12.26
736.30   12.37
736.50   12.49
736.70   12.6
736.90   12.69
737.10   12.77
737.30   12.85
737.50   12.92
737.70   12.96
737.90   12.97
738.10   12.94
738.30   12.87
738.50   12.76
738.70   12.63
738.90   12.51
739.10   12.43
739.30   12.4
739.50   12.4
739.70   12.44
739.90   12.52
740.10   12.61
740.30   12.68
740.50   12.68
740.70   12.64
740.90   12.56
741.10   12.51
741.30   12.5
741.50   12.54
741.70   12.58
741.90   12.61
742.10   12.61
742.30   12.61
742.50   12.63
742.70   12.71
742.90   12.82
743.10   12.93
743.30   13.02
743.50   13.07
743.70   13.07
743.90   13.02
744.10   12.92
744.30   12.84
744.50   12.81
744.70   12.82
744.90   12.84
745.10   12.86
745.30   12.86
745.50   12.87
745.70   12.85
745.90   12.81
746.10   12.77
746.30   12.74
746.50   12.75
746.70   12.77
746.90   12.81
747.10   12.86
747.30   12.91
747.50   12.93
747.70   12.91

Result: 1.0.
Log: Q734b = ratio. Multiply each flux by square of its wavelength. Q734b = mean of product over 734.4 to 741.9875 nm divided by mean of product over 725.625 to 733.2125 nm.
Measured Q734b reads 1.06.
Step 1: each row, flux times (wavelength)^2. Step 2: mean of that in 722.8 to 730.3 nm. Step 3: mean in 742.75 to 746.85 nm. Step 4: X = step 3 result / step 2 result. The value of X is 1.11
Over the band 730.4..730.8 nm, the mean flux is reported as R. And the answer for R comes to 12.1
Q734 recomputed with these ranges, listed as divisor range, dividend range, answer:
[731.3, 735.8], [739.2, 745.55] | 1.01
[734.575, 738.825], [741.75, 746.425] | 1.01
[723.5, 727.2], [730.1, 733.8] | 1.01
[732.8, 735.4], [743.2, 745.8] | 1.02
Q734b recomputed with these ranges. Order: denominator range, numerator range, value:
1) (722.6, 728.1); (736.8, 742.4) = 1.08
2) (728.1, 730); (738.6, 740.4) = 1.08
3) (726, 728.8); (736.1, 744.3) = 1.08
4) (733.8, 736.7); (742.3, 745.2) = 1.05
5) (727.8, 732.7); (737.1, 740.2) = 1.07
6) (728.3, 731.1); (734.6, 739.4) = 1.07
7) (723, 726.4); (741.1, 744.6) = 1.10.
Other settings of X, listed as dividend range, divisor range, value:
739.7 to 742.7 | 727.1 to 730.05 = 1.08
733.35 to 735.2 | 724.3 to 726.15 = 1.08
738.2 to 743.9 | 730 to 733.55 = 1.06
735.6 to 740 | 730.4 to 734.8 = 1.02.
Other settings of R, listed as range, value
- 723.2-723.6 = 12.4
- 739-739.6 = 12.4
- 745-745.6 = 12.9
